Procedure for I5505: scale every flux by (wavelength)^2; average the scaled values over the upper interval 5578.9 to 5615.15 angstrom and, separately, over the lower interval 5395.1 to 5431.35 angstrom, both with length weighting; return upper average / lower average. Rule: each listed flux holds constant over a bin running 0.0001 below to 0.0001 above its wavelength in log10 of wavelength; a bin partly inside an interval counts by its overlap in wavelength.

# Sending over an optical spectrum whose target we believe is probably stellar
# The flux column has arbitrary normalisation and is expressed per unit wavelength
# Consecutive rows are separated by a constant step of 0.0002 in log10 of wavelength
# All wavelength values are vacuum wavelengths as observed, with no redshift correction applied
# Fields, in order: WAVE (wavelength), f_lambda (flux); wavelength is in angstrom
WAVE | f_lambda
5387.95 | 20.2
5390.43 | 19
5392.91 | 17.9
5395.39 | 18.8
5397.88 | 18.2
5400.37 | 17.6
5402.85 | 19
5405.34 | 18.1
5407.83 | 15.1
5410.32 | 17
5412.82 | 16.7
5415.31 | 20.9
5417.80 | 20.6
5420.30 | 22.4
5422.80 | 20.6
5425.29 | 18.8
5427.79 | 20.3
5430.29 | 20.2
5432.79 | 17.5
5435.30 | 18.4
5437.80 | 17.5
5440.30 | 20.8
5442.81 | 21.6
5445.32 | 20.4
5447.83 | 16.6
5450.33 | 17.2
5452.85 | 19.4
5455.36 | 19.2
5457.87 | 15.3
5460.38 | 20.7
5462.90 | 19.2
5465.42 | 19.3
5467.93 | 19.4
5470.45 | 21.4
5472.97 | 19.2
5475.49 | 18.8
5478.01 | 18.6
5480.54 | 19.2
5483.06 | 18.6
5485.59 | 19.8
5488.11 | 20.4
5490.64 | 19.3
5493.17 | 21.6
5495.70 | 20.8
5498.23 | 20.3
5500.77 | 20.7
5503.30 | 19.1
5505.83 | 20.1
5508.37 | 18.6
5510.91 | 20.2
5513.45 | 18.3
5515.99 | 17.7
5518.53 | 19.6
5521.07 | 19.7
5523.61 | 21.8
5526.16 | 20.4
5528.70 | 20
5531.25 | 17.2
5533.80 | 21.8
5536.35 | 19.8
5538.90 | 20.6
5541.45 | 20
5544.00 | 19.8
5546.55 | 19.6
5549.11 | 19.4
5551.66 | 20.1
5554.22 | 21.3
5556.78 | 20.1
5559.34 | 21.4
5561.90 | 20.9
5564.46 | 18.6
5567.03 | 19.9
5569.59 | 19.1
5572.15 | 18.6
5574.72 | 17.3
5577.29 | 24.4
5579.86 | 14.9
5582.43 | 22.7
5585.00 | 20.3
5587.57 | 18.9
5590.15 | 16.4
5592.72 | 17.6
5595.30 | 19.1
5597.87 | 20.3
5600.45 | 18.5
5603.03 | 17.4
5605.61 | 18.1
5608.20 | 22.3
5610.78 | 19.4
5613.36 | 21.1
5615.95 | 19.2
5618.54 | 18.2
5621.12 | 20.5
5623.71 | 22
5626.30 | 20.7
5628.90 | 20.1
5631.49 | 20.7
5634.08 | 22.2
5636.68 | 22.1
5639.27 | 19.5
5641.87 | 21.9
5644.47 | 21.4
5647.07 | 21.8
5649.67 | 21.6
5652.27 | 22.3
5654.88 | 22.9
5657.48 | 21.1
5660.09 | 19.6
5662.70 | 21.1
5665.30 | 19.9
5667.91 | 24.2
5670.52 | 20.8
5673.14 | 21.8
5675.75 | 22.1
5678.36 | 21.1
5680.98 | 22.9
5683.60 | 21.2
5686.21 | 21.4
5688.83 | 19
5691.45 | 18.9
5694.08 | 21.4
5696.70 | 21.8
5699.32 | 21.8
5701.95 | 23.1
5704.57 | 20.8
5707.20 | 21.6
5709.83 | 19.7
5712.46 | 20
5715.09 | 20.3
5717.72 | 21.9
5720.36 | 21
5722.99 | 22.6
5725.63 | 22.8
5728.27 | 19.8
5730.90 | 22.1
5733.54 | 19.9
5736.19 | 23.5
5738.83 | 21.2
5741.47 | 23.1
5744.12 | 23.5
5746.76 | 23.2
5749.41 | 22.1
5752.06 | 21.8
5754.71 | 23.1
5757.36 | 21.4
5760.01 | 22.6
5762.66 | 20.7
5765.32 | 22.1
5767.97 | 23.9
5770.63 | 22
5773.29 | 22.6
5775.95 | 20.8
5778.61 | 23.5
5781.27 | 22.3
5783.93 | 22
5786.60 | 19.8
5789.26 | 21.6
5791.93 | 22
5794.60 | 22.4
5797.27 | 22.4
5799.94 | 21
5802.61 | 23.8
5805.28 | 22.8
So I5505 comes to 1.08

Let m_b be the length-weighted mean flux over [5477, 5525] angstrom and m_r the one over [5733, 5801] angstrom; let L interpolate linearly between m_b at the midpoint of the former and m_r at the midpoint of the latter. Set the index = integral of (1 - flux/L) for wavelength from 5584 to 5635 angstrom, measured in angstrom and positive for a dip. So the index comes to 2.6 angstrom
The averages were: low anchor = 19.7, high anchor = 22.1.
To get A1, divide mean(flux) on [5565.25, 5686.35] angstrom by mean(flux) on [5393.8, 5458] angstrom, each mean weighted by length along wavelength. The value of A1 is 1.1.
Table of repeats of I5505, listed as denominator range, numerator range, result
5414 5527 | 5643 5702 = 1.18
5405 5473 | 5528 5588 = 1.09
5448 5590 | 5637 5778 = 1.18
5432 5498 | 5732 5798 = 1.28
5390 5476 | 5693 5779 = 1.29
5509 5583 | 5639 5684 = 1.13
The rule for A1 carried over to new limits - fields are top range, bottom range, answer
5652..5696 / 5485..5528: 1.07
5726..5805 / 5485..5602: 1.12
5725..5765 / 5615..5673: 1.04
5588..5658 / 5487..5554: 1.02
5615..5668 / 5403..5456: 1.11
